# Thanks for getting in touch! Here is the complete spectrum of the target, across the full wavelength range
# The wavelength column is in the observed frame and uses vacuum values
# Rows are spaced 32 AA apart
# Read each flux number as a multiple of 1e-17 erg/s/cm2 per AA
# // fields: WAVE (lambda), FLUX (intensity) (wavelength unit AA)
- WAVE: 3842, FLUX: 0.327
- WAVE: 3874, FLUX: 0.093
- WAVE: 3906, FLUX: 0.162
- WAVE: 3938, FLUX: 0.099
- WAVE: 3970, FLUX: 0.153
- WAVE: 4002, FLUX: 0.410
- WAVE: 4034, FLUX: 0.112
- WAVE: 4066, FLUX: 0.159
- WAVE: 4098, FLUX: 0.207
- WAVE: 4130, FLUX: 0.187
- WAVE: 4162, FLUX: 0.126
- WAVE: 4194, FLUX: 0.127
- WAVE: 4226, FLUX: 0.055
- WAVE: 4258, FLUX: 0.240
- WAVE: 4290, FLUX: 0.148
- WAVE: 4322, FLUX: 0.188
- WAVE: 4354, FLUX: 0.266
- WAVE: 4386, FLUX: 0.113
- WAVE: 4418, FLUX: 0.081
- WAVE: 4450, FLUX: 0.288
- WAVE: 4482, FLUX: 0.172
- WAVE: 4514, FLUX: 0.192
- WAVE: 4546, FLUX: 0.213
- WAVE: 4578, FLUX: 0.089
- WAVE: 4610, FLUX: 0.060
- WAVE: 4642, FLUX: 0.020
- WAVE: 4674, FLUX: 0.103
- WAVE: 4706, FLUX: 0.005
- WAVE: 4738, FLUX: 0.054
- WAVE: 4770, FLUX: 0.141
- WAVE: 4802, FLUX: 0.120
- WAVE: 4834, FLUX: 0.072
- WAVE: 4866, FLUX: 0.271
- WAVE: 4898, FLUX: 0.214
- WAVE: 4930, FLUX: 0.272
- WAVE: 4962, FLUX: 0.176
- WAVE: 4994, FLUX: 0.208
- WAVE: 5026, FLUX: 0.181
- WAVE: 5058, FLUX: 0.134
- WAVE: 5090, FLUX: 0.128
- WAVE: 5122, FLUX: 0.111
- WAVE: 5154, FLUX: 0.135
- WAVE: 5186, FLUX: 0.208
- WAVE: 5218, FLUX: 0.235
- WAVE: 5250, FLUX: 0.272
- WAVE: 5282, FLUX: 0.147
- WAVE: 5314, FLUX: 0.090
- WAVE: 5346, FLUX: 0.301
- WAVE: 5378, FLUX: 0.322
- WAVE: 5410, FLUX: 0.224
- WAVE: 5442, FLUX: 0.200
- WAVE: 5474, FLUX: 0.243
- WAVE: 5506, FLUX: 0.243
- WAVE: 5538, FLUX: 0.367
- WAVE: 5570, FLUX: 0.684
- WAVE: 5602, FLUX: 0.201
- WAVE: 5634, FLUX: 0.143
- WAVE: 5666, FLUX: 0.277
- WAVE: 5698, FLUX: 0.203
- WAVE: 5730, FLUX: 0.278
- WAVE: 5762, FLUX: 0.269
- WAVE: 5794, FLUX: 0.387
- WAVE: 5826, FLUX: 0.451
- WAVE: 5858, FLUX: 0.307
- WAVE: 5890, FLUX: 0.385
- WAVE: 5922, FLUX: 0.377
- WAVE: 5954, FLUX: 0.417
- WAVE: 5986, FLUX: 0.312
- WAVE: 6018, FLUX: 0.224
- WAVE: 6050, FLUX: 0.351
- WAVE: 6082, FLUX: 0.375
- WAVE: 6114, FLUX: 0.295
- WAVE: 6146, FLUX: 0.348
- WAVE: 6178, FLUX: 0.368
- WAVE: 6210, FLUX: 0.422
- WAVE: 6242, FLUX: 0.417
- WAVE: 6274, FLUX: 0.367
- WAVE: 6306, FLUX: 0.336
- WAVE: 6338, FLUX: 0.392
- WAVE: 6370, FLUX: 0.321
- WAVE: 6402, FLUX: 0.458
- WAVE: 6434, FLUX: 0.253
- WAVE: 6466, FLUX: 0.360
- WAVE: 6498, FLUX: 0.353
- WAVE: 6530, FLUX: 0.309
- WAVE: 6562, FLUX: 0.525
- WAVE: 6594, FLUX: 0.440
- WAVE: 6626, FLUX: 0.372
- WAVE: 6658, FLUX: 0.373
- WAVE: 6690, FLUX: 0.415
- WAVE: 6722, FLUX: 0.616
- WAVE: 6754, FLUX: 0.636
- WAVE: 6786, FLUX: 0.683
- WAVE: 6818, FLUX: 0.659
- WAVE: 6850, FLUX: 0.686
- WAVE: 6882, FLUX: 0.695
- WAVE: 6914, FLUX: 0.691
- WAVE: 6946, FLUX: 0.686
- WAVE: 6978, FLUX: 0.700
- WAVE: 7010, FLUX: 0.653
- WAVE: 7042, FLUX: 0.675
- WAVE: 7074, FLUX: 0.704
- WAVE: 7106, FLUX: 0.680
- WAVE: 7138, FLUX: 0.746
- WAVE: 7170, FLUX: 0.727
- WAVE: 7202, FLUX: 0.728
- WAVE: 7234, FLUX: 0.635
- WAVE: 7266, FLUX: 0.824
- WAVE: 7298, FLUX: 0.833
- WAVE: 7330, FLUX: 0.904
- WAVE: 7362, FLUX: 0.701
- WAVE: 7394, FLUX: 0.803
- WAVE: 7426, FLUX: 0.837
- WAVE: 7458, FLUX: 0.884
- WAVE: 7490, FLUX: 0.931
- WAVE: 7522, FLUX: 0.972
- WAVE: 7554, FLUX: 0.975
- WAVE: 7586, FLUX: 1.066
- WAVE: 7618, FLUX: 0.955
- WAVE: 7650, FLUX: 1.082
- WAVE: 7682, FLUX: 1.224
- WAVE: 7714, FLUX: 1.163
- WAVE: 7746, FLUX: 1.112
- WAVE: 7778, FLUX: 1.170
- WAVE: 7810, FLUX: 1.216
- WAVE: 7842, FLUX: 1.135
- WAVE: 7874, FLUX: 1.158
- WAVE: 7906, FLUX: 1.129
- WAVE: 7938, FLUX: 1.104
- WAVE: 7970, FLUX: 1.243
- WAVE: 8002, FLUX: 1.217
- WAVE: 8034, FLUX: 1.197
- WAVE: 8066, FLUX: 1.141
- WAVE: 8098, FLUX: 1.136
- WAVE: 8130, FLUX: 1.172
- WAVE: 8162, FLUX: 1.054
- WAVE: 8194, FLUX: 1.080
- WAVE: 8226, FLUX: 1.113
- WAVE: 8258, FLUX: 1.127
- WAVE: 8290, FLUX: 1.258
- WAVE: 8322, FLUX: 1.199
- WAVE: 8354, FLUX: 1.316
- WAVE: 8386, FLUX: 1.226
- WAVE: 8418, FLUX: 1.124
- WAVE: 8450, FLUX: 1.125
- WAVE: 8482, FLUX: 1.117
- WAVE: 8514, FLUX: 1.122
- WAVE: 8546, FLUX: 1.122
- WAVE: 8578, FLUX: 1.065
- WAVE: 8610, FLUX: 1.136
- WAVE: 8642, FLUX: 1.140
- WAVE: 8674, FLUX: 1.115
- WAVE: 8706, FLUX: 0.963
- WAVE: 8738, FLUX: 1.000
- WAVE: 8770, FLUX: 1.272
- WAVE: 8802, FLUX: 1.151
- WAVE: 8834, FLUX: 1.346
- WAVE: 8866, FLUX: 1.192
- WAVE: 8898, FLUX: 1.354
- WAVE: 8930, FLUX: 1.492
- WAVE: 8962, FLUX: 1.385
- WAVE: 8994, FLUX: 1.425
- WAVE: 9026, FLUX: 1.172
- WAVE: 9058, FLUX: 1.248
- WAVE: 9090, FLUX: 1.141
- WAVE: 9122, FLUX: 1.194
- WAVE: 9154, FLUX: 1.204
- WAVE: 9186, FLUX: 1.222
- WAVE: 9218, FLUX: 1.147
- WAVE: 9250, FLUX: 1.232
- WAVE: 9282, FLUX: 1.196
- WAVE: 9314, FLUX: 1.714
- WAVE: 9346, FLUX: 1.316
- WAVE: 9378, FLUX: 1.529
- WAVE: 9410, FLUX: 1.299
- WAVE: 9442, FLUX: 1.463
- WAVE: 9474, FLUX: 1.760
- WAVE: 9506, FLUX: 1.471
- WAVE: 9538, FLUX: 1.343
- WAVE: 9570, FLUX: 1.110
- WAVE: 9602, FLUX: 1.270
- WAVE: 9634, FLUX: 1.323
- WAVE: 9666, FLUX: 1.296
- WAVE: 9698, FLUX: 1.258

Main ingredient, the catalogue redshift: 0.68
